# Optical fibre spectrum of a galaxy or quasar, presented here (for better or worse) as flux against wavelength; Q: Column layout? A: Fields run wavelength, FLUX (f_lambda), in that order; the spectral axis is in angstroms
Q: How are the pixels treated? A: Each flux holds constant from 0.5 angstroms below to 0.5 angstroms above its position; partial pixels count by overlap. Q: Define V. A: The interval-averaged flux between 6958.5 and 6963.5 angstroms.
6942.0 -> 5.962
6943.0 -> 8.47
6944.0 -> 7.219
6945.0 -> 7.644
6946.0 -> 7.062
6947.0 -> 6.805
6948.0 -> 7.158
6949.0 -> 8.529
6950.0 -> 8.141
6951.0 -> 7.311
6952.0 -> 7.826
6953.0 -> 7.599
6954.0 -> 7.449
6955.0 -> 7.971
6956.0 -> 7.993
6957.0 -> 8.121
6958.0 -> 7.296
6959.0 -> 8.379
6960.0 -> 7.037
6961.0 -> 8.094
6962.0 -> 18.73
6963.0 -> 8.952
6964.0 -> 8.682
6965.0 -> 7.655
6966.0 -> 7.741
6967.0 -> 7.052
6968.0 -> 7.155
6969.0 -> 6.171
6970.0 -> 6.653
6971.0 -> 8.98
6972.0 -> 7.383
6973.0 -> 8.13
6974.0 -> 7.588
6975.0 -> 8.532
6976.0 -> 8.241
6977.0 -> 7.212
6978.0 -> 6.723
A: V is 10.2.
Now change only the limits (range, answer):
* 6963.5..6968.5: 7.66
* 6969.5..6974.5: 7.75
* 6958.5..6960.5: 7.71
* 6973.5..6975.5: 8.06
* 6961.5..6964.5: 12.1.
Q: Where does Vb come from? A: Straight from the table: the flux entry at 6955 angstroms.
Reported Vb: 7.971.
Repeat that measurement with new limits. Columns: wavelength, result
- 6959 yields 8.379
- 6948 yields 7.158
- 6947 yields 6.805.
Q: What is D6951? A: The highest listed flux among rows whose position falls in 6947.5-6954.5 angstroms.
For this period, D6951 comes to 8.529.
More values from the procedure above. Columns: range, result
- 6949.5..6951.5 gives 8.141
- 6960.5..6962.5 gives 18.73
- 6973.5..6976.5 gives 8.532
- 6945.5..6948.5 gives 7.158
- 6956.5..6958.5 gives 8.121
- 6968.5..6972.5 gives 8.98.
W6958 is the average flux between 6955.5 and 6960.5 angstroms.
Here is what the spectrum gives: 7.77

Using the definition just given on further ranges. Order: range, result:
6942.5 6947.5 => 7.44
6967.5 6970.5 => 6.66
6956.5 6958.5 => 7.71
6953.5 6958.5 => 7.77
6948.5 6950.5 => 8.34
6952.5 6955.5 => 7.67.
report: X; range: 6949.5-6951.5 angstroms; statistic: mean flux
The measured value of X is 7.73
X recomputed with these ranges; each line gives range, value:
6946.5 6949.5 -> 7.5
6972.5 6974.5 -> 7.86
